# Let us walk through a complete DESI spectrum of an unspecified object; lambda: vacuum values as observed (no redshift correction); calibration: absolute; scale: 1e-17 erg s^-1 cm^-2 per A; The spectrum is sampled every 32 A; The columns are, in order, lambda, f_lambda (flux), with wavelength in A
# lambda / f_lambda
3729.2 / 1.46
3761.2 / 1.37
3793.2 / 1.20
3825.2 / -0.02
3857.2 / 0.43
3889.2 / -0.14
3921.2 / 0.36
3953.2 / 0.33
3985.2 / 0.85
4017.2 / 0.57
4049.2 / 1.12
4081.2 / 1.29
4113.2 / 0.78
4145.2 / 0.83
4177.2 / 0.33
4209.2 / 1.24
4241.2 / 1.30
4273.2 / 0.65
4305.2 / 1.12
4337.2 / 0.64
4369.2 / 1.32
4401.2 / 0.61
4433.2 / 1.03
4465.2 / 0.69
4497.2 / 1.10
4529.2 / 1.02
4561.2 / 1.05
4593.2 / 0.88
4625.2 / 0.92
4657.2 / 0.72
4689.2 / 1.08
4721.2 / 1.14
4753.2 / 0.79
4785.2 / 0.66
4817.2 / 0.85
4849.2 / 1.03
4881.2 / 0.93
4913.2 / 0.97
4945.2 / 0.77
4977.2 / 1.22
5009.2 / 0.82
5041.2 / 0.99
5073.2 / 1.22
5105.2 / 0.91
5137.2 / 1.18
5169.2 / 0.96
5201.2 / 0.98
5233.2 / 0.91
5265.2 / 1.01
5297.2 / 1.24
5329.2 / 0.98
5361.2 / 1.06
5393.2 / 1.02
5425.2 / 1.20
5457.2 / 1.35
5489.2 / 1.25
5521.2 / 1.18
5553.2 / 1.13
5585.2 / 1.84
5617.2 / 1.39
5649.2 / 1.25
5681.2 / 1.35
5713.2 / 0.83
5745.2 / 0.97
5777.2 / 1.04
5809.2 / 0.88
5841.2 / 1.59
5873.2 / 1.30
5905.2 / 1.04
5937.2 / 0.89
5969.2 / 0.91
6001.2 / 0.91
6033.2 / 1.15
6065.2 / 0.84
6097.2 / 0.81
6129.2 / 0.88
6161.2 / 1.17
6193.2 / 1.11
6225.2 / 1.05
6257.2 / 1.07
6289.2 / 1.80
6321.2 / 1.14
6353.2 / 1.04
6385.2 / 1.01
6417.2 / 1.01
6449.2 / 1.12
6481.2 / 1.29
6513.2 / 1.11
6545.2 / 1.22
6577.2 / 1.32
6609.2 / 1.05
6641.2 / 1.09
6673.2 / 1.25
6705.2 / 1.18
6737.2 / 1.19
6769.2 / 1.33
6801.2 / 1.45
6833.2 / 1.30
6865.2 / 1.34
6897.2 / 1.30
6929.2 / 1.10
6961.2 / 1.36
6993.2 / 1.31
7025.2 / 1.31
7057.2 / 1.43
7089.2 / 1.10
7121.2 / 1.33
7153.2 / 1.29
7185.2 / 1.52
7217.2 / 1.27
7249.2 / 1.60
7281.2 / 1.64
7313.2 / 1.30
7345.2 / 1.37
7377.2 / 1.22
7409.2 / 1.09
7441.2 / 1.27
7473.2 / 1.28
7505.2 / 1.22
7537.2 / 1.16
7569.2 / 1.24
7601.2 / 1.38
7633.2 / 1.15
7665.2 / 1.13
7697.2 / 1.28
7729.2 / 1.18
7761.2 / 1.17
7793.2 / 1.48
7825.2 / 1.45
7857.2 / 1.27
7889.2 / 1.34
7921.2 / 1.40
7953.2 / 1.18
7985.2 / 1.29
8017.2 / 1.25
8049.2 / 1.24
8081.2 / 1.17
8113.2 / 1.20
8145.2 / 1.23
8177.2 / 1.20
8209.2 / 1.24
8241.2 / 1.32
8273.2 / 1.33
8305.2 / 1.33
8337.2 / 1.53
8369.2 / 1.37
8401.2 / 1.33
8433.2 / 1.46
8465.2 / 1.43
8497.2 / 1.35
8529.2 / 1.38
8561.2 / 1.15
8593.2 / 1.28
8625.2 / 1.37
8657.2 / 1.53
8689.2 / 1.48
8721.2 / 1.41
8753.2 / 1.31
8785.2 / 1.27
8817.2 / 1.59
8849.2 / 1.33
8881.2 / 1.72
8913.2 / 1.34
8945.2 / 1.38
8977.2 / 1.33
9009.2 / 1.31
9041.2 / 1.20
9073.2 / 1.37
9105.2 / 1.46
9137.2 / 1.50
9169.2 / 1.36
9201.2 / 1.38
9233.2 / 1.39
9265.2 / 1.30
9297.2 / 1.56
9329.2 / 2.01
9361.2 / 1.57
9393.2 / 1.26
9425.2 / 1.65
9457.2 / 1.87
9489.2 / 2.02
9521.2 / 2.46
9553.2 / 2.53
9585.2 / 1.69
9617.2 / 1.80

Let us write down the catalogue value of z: 0.452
